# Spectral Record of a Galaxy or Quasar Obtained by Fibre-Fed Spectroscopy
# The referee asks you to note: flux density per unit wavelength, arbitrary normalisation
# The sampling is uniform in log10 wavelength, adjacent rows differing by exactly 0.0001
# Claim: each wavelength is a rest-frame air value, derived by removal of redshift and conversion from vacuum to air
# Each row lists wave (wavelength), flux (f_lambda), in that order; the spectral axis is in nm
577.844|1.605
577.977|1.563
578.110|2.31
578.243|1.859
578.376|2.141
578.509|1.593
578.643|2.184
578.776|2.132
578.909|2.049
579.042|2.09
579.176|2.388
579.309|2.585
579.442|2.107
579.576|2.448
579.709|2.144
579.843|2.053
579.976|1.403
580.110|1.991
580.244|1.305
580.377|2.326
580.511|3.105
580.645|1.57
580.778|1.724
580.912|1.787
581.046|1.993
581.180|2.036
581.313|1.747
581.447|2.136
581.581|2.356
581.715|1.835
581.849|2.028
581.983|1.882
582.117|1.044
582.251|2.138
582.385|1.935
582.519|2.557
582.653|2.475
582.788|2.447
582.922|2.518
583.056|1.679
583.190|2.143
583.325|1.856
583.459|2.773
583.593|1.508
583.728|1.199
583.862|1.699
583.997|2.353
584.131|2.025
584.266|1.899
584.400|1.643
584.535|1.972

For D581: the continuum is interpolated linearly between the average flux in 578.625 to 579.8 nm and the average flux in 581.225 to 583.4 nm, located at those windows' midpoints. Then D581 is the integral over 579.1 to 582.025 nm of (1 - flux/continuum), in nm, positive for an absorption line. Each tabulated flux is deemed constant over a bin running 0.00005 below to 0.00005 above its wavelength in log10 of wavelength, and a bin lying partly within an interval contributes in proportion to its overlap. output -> 0.15 nm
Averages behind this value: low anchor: 2.24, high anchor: 2.05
